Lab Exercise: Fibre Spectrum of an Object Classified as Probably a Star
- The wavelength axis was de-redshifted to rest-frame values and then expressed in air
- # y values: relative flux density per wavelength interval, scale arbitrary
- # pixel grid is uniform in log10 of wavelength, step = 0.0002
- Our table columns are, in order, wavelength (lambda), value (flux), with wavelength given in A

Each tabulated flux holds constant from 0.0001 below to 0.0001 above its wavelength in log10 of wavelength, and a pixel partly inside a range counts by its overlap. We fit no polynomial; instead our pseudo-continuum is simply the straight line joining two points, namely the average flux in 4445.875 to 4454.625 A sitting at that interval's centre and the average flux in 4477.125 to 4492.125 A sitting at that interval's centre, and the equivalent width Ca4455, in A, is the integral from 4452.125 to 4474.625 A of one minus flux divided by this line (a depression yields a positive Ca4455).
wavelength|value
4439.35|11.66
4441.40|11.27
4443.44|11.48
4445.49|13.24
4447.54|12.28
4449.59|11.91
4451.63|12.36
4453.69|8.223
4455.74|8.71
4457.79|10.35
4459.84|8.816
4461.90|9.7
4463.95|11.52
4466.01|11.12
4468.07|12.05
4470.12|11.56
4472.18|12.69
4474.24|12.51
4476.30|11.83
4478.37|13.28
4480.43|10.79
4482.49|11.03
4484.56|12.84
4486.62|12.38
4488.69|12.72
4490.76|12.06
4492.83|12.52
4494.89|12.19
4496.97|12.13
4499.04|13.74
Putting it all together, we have 2.0 A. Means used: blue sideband 11.4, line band 10.6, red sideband 12.2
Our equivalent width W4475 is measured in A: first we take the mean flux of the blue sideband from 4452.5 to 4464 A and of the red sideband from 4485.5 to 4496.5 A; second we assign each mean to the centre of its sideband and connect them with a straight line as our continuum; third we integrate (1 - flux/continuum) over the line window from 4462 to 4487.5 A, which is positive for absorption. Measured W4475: -2.35 A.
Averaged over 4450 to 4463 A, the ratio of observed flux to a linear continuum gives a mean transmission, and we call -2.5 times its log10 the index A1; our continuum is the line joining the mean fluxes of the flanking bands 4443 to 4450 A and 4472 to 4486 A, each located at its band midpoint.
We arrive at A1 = 0.24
